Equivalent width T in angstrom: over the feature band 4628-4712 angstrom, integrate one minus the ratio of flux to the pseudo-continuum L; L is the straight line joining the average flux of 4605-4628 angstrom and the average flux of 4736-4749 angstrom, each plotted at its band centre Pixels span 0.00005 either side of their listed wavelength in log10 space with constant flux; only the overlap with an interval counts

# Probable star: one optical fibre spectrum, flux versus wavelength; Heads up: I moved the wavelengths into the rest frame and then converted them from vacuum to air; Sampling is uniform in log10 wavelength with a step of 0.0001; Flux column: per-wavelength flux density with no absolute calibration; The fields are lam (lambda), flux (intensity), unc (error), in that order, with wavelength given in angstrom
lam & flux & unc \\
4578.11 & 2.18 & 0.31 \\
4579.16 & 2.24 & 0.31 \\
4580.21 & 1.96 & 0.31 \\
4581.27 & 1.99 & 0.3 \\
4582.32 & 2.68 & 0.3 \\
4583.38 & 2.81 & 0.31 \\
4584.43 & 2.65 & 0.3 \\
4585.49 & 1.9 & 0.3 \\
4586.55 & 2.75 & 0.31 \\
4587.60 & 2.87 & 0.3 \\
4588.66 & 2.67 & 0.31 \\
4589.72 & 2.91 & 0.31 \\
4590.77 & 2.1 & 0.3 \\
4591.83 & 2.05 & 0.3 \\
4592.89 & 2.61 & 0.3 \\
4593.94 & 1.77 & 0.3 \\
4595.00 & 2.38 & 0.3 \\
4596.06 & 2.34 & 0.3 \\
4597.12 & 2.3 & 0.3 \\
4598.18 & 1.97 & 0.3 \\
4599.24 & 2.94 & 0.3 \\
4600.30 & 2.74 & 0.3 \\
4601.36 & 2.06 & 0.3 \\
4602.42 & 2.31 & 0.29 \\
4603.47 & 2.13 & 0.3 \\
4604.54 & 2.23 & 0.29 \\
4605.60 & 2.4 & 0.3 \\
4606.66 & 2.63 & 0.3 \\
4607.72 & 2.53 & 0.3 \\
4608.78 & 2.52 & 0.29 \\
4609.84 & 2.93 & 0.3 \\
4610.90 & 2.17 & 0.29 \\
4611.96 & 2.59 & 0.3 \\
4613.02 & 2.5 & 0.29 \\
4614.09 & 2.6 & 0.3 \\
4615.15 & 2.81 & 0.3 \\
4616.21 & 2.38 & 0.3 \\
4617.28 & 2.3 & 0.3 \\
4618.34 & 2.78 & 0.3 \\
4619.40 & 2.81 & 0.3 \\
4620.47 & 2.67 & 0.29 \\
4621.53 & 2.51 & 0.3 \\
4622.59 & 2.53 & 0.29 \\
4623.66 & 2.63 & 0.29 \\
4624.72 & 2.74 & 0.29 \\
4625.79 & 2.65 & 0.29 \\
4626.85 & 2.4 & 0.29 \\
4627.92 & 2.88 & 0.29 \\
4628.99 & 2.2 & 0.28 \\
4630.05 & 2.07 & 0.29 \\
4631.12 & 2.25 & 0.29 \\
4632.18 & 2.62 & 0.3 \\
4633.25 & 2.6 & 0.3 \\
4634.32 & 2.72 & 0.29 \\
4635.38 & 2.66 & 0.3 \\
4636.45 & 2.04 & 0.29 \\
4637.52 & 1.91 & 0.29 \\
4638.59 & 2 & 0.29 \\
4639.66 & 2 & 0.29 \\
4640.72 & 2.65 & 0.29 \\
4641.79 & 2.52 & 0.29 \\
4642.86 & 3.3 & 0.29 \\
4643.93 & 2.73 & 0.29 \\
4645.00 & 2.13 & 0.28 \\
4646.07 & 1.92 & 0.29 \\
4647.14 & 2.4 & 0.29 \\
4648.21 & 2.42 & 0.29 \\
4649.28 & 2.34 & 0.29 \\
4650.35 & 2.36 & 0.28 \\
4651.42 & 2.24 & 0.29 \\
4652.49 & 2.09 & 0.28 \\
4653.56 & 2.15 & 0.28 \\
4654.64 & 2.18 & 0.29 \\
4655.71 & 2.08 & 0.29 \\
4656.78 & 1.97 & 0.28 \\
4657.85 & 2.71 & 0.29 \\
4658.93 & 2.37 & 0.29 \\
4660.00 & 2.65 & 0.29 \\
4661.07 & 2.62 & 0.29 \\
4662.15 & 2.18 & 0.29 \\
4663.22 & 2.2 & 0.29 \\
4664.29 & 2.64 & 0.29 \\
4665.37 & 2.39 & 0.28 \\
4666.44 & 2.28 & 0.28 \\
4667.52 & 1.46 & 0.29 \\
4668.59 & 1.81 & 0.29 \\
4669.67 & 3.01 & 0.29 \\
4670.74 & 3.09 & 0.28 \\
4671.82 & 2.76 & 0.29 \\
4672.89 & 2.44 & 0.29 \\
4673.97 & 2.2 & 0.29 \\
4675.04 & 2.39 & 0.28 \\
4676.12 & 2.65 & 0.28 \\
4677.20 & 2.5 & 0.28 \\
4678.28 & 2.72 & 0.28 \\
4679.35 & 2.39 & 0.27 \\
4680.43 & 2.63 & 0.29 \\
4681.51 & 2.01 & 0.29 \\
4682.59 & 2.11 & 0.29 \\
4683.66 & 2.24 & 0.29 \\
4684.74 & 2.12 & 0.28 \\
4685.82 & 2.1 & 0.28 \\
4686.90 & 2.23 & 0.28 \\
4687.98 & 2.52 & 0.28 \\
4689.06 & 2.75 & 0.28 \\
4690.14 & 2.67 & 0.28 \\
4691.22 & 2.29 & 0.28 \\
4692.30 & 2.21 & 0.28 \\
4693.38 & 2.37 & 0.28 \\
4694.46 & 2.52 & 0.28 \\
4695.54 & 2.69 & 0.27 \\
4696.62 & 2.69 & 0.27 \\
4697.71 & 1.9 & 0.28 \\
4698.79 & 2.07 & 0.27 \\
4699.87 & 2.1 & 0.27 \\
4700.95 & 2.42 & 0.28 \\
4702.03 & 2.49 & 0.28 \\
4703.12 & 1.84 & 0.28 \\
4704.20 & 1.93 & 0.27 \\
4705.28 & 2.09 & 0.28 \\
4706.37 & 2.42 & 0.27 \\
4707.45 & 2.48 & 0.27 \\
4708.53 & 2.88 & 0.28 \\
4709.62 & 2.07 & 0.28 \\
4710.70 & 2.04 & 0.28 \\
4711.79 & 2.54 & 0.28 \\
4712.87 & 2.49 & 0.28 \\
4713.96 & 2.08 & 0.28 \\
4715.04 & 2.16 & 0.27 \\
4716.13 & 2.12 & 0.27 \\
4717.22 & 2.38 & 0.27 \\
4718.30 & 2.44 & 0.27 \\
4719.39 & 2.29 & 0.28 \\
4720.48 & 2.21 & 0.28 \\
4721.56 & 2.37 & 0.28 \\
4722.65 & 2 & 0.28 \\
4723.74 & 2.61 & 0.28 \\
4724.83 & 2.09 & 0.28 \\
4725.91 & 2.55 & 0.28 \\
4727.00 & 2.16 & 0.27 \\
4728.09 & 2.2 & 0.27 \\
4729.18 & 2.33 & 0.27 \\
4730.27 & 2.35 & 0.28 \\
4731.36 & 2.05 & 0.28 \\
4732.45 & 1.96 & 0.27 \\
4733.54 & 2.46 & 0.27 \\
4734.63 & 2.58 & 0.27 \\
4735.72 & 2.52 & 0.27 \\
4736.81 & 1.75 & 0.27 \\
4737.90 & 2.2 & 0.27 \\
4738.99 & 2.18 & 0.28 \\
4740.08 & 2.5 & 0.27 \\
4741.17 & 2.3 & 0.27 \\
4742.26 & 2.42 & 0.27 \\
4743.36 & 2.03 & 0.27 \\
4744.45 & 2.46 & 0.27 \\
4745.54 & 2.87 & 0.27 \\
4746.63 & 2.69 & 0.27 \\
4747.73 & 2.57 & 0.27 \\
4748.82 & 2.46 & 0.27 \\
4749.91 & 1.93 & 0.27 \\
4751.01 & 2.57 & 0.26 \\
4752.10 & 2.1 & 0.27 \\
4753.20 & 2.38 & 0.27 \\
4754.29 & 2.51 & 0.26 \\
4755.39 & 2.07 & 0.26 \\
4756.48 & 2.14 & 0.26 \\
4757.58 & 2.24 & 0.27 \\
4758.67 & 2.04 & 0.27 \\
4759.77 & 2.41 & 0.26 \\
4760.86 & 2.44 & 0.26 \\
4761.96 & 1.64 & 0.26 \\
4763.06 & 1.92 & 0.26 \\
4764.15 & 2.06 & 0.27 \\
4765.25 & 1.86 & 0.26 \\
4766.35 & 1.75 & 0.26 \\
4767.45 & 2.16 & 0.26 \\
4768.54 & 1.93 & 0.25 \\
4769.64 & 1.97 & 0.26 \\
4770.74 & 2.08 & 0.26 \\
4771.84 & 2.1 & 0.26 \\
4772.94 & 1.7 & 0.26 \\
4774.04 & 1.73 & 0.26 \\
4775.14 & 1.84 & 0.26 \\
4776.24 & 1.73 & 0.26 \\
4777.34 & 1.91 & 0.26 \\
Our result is 4.67 angstrom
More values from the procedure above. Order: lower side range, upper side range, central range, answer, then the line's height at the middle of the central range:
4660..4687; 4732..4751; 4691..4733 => 1.50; 2.36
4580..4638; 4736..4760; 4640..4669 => 1.04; 2.41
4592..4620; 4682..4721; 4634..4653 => 0.29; 2.39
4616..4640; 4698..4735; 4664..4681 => -0.70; 2.36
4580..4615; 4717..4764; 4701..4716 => 0.31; 2.32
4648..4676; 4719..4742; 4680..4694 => -0.02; 2.32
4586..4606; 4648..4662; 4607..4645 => -2.59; 2.35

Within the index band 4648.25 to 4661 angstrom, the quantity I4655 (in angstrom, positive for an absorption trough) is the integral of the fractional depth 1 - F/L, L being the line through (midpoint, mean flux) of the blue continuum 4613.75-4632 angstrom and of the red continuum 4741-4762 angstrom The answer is 1.0 angstrom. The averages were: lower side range 2.54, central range 2.3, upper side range 2.33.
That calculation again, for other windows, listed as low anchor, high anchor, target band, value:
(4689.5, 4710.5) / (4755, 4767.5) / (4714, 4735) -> -0.55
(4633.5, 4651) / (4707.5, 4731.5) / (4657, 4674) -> -0.47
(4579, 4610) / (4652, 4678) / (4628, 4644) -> -0.24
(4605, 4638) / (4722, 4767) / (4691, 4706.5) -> 0.57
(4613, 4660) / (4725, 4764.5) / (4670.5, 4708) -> -0.16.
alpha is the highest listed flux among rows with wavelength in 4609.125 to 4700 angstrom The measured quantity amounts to 3.3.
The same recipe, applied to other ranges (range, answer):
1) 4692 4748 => 2.88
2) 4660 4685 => 3.09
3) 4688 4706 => 2.75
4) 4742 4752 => 2.87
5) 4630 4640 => 2.72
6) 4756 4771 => 2.44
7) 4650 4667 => 2.71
